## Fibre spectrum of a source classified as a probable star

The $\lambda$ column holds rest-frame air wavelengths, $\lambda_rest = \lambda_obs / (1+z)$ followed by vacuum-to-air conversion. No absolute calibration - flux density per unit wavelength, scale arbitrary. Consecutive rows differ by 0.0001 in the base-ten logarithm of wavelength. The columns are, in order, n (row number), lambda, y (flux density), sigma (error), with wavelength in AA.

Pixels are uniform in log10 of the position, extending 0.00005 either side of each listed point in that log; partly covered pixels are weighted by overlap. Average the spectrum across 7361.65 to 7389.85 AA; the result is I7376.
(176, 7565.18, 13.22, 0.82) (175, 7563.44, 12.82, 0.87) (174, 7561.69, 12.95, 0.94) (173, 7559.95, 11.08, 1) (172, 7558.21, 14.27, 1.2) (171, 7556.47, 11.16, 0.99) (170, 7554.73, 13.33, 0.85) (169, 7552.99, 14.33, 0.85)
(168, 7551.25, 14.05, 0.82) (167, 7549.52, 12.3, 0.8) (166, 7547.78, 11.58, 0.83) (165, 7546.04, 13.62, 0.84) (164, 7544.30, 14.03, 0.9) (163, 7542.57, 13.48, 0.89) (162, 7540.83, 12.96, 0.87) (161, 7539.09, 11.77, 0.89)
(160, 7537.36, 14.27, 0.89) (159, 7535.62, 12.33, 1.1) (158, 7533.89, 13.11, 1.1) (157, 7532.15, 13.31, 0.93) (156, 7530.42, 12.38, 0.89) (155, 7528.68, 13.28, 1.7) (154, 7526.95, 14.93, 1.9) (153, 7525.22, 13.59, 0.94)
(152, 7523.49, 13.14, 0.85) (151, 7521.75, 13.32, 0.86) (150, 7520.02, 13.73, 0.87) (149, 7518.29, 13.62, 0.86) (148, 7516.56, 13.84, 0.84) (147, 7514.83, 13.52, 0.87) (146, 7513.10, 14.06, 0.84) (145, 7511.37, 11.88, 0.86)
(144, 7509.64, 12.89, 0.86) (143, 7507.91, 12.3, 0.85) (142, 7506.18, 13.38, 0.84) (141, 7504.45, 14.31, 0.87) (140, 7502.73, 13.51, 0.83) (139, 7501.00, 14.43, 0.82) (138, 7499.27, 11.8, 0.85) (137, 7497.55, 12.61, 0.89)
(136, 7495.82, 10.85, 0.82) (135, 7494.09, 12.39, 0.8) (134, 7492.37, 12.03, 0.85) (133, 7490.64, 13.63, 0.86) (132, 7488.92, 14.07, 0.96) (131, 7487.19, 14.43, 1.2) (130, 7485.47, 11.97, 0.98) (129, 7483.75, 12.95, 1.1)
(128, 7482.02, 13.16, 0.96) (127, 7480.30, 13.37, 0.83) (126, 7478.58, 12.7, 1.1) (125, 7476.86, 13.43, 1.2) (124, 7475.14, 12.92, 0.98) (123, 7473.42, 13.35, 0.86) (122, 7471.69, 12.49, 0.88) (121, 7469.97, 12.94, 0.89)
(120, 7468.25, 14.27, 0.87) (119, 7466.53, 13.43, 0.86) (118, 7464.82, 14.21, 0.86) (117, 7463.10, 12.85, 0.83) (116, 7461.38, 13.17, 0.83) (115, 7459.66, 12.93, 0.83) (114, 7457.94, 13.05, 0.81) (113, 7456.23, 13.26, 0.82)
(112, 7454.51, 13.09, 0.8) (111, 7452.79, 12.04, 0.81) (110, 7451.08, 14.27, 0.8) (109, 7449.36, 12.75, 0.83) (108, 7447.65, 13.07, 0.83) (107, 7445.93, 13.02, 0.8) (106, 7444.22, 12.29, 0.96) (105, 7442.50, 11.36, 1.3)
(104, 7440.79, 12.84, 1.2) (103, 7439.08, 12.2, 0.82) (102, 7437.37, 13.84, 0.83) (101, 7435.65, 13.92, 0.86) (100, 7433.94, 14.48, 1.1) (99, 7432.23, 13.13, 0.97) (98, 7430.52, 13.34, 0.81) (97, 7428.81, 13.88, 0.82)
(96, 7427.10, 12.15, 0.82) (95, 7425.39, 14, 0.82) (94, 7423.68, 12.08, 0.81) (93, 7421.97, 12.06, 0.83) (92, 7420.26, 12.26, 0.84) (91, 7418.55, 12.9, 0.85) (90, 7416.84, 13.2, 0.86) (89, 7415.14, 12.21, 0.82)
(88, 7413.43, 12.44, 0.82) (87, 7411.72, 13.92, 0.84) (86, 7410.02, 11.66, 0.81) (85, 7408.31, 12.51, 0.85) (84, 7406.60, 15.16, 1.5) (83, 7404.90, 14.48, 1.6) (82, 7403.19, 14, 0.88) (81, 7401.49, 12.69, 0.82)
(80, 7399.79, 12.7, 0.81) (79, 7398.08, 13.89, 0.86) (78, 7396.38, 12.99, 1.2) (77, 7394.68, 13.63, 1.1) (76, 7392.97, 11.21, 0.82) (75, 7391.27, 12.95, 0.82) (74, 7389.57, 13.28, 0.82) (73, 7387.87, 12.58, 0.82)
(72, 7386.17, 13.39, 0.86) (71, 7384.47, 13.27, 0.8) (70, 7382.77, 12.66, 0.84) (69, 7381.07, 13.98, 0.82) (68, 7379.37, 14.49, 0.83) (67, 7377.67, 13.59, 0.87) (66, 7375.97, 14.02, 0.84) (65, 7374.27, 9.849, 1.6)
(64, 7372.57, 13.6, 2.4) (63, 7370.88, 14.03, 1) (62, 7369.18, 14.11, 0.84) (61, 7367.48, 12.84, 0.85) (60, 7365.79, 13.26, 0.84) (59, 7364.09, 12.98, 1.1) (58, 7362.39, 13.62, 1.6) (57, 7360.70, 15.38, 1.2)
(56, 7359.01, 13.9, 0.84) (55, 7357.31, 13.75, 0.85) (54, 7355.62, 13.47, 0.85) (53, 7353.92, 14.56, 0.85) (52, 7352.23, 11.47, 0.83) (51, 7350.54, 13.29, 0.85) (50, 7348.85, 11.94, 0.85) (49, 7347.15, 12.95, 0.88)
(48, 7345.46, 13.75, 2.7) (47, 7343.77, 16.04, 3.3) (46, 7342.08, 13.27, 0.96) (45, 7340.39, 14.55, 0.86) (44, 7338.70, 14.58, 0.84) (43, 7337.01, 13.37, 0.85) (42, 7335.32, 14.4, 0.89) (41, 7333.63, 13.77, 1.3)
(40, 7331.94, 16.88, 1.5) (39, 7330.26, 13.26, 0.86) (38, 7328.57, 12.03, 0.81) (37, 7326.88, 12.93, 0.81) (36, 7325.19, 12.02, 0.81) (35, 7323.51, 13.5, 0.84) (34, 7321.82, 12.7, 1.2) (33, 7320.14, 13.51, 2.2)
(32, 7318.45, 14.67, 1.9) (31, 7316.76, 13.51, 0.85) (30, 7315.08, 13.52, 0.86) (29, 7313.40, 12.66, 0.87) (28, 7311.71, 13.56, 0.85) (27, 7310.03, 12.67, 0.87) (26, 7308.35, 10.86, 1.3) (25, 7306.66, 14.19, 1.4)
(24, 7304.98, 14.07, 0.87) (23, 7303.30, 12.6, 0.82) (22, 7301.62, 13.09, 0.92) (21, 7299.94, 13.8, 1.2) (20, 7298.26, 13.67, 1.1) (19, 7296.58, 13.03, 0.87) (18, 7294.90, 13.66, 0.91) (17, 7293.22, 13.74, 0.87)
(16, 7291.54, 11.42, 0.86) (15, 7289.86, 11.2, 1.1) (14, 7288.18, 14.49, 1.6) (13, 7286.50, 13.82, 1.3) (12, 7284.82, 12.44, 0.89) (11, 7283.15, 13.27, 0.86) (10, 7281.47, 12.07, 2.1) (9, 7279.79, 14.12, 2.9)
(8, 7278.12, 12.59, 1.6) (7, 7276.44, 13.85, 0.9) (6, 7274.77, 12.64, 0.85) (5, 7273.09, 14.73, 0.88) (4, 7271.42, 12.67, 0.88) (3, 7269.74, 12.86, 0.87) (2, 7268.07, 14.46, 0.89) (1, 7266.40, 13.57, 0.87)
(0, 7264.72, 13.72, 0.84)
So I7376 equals 13.3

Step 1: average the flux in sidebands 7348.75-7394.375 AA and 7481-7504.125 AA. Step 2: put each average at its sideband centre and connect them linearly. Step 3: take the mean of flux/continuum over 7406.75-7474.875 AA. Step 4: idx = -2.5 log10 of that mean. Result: 0.005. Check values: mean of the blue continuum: 13.3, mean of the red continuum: 12.9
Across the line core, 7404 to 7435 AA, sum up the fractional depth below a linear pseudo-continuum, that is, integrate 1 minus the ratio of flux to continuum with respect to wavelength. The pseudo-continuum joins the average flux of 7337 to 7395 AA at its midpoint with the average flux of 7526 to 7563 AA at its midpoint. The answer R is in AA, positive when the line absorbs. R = 0.5 AA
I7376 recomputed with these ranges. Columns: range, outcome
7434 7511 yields 13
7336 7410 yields 13.4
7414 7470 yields 13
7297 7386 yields 13.5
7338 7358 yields 13.6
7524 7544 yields 13.2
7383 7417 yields 13.1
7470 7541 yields 13.1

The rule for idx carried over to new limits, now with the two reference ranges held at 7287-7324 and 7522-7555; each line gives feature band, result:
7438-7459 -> 0.037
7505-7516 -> 0.015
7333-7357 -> -0.038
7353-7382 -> -0.032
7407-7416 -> 0.045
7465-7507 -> 0.010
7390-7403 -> 0.023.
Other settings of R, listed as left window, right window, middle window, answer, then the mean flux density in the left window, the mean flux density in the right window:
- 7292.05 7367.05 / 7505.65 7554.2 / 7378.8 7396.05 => 0.4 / 13.5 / 13.2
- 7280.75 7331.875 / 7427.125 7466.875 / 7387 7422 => 0.3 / 13.1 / 13.1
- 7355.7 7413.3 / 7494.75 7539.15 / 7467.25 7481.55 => 0.0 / 13.3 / 13.2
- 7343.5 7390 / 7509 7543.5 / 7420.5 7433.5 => 0.4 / 13.4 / 13.3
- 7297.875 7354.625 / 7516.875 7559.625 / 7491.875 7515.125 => 0.7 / 13.5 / 13.2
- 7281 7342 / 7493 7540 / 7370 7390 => 0.0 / 13.3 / 13.1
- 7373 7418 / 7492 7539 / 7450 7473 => -0.2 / 13.1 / 13.1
